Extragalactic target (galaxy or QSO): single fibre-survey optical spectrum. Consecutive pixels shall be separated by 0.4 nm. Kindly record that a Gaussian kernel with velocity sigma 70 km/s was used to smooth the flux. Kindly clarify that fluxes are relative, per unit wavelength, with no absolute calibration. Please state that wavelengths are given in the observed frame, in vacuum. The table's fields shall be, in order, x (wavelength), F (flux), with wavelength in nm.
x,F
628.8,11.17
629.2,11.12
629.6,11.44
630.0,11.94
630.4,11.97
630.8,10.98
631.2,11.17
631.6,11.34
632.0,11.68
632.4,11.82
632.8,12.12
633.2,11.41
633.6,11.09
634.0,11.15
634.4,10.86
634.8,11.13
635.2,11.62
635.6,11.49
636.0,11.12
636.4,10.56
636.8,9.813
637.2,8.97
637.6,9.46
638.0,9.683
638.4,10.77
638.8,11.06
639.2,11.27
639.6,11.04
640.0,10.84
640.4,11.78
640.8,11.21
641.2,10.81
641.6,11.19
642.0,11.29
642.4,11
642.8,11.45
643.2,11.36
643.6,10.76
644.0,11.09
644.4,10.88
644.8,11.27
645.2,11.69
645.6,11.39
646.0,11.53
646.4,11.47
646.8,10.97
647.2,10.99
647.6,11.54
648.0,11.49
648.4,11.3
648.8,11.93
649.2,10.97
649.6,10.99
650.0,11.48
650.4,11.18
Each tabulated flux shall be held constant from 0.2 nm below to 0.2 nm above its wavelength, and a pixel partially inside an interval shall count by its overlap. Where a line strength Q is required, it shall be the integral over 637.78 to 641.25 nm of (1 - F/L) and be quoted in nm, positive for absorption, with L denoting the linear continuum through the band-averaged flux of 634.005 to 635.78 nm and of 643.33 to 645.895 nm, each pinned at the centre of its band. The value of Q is 0.09 nm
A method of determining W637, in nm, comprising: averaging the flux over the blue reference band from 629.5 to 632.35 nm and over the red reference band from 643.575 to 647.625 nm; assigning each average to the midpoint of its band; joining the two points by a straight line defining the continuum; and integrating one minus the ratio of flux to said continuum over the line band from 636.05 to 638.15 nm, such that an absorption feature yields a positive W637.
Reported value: 0.30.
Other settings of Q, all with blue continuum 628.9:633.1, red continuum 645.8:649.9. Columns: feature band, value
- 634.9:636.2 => 0.01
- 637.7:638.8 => 0.11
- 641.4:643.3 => 0.02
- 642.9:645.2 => 0.05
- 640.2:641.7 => 0.02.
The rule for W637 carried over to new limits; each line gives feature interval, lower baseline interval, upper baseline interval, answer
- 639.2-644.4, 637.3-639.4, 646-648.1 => -0.20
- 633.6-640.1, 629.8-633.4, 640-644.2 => 0.40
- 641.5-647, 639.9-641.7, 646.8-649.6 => 0.00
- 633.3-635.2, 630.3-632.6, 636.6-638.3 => -0.10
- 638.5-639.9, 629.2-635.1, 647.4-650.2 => 0.04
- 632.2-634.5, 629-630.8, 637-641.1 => -0.05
